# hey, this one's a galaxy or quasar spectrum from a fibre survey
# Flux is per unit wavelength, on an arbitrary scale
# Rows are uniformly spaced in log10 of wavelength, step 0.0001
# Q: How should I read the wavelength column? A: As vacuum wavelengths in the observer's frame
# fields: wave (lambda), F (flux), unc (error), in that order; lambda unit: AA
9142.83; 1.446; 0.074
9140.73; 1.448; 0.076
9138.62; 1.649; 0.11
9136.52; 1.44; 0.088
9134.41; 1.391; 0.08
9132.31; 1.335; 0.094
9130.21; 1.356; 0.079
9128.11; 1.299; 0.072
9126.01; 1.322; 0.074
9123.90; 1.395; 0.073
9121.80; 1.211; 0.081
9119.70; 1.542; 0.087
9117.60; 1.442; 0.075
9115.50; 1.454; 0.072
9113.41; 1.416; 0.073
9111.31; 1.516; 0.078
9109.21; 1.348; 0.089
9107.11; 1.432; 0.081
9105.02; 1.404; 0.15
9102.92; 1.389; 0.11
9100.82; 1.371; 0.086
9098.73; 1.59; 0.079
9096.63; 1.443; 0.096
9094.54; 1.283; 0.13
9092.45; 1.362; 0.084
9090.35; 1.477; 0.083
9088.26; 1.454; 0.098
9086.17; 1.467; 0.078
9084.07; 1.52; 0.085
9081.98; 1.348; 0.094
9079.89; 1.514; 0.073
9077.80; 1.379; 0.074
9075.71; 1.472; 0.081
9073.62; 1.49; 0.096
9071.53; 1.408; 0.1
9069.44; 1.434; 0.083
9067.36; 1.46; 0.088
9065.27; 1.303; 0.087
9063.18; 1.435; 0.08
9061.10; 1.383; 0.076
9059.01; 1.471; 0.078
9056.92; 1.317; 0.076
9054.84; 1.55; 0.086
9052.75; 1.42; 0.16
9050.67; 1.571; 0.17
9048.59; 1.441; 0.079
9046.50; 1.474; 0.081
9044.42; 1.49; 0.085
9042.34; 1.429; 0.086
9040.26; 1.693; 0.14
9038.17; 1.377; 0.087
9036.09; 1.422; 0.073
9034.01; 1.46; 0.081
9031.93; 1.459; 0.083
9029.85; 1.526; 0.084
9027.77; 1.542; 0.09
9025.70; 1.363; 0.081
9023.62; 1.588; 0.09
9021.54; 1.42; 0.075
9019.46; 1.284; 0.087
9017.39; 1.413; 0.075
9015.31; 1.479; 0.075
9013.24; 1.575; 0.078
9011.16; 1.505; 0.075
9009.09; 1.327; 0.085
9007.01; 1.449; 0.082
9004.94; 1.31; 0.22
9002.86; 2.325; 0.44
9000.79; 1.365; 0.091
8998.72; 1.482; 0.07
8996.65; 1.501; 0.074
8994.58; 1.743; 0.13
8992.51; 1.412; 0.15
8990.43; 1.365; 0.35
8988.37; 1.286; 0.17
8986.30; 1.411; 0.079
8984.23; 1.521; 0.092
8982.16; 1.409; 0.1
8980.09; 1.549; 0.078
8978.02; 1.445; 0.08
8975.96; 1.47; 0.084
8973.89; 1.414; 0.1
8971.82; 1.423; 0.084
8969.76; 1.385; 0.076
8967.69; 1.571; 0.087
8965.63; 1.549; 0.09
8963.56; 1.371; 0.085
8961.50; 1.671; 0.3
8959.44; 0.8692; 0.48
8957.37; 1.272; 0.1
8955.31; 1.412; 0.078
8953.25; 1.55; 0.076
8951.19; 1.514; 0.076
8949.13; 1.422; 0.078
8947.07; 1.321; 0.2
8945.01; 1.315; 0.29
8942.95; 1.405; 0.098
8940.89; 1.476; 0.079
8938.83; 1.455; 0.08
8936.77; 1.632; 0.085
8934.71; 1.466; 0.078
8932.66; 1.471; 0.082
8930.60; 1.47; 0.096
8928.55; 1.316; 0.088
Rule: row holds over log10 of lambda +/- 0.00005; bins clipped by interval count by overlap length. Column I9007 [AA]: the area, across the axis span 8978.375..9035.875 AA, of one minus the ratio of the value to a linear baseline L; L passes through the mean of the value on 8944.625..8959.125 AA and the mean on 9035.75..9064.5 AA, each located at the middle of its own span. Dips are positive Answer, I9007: -2.33 AA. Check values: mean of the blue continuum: 1.38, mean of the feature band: 1.48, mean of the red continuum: 1.46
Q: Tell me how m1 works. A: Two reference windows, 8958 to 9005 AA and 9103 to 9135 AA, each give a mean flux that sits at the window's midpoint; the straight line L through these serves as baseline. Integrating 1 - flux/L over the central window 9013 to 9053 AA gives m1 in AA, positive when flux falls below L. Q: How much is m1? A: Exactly -0.8 AA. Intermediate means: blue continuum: 1.47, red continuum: 1.39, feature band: 1.47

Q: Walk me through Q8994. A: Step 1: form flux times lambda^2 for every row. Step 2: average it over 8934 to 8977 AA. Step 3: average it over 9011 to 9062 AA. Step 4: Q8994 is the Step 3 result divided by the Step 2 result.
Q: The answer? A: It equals 1.05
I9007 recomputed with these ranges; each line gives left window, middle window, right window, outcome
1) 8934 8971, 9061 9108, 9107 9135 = -1.1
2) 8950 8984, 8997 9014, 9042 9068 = -1.2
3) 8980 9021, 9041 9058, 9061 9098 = -0.2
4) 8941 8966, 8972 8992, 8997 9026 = 0.2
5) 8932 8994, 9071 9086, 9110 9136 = -0.5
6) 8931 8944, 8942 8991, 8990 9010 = 3.0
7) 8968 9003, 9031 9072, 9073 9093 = 0.3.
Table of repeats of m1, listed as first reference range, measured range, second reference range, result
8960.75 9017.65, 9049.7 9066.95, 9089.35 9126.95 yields 0.15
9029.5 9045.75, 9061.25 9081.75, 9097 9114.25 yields 0.41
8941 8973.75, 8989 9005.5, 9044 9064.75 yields -1.61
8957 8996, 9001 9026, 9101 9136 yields -1.44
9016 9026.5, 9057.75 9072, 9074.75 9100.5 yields 0.20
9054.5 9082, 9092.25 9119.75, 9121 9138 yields -0.90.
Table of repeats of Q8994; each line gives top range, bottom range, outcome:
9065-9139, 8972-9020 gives 0.98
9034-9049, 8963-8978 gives 1.03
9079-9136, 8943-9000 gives 1.02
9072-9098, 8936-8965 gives 1.05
